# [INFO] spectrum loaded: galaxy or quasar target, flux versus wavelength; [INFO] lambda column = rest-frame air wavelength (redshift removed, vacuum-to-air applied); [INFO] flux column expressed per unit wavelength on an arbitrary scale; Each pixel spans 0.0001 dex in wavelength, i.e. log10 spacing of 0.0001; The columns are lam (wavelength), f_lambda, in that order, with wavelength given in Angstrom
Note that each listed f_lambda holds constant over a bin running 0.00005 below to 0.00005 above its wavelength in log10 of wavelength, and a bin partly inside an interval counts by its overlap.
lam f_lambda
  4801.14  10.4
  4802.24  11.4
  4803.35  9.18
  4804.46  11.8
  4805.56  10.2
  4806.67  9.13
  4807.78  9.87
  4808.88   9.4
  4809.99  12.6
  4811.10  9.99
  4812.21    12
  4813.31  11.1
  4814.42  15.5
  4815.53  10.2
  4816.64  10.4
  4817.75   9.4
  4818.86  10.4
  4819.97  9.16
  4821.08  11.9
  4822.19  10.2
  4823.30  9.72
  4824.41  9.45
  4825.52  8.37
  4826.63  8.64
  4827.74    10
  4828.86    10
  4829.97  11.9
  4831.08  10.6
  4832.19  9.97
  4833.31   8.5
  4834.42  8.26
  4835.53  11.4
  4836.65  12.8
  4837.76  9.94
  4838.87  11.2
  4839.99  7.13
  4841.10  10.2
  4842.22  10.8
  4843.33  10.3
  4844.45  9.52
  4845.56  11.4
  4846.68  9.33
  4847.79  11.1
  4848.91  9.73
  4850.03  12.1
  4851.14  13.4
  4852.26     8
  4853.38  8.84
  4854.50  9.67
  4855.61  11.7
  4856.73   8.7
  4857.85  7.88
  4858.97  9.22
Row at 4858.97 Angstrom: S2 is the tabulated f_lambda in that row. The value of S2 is 9.22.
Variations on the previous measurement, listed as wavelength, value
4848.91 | 9.73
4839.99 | 7.13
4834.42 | 8.26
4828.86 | 10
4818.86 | 10.4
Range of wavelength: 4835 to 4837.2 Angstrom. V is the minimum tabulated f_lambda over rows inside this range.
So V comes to 11.4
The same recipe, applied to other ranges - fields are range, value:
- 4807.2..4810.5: 9.4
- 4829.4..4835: 8.26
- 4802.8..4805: 9.18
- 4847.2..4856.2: 8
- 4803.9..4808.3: 9.13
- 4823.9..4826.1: 8.37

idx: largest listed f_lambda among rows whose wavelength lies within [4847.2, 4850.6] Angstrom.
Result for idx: 12.1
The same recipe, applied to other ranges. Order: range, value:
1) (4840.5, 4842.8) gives 10.8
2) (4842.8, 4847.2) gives 11.4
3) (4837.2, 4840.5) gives 11.2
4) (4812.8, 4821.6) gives 15.5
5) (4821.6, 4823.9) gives 10.2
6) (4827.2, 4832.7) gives 11.9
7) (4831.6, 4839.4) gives 12.8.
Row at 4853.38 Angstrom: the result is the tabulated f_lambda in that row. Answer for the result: 8.84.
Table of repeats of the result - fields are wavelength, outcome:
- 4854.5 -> 9.67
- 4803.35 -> 9.18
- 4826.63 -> 8.64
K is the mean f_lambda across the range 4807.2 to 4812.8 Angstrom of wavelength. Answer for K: 10.8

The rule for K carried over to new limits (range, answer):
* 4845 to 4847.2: 10.4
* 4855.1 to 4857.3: 10.1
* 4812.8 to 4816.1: 12.3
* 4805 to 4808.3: 9.74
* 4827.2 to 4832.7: 10.5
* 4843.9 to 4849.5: 10.2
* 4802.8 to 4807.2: 10.1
